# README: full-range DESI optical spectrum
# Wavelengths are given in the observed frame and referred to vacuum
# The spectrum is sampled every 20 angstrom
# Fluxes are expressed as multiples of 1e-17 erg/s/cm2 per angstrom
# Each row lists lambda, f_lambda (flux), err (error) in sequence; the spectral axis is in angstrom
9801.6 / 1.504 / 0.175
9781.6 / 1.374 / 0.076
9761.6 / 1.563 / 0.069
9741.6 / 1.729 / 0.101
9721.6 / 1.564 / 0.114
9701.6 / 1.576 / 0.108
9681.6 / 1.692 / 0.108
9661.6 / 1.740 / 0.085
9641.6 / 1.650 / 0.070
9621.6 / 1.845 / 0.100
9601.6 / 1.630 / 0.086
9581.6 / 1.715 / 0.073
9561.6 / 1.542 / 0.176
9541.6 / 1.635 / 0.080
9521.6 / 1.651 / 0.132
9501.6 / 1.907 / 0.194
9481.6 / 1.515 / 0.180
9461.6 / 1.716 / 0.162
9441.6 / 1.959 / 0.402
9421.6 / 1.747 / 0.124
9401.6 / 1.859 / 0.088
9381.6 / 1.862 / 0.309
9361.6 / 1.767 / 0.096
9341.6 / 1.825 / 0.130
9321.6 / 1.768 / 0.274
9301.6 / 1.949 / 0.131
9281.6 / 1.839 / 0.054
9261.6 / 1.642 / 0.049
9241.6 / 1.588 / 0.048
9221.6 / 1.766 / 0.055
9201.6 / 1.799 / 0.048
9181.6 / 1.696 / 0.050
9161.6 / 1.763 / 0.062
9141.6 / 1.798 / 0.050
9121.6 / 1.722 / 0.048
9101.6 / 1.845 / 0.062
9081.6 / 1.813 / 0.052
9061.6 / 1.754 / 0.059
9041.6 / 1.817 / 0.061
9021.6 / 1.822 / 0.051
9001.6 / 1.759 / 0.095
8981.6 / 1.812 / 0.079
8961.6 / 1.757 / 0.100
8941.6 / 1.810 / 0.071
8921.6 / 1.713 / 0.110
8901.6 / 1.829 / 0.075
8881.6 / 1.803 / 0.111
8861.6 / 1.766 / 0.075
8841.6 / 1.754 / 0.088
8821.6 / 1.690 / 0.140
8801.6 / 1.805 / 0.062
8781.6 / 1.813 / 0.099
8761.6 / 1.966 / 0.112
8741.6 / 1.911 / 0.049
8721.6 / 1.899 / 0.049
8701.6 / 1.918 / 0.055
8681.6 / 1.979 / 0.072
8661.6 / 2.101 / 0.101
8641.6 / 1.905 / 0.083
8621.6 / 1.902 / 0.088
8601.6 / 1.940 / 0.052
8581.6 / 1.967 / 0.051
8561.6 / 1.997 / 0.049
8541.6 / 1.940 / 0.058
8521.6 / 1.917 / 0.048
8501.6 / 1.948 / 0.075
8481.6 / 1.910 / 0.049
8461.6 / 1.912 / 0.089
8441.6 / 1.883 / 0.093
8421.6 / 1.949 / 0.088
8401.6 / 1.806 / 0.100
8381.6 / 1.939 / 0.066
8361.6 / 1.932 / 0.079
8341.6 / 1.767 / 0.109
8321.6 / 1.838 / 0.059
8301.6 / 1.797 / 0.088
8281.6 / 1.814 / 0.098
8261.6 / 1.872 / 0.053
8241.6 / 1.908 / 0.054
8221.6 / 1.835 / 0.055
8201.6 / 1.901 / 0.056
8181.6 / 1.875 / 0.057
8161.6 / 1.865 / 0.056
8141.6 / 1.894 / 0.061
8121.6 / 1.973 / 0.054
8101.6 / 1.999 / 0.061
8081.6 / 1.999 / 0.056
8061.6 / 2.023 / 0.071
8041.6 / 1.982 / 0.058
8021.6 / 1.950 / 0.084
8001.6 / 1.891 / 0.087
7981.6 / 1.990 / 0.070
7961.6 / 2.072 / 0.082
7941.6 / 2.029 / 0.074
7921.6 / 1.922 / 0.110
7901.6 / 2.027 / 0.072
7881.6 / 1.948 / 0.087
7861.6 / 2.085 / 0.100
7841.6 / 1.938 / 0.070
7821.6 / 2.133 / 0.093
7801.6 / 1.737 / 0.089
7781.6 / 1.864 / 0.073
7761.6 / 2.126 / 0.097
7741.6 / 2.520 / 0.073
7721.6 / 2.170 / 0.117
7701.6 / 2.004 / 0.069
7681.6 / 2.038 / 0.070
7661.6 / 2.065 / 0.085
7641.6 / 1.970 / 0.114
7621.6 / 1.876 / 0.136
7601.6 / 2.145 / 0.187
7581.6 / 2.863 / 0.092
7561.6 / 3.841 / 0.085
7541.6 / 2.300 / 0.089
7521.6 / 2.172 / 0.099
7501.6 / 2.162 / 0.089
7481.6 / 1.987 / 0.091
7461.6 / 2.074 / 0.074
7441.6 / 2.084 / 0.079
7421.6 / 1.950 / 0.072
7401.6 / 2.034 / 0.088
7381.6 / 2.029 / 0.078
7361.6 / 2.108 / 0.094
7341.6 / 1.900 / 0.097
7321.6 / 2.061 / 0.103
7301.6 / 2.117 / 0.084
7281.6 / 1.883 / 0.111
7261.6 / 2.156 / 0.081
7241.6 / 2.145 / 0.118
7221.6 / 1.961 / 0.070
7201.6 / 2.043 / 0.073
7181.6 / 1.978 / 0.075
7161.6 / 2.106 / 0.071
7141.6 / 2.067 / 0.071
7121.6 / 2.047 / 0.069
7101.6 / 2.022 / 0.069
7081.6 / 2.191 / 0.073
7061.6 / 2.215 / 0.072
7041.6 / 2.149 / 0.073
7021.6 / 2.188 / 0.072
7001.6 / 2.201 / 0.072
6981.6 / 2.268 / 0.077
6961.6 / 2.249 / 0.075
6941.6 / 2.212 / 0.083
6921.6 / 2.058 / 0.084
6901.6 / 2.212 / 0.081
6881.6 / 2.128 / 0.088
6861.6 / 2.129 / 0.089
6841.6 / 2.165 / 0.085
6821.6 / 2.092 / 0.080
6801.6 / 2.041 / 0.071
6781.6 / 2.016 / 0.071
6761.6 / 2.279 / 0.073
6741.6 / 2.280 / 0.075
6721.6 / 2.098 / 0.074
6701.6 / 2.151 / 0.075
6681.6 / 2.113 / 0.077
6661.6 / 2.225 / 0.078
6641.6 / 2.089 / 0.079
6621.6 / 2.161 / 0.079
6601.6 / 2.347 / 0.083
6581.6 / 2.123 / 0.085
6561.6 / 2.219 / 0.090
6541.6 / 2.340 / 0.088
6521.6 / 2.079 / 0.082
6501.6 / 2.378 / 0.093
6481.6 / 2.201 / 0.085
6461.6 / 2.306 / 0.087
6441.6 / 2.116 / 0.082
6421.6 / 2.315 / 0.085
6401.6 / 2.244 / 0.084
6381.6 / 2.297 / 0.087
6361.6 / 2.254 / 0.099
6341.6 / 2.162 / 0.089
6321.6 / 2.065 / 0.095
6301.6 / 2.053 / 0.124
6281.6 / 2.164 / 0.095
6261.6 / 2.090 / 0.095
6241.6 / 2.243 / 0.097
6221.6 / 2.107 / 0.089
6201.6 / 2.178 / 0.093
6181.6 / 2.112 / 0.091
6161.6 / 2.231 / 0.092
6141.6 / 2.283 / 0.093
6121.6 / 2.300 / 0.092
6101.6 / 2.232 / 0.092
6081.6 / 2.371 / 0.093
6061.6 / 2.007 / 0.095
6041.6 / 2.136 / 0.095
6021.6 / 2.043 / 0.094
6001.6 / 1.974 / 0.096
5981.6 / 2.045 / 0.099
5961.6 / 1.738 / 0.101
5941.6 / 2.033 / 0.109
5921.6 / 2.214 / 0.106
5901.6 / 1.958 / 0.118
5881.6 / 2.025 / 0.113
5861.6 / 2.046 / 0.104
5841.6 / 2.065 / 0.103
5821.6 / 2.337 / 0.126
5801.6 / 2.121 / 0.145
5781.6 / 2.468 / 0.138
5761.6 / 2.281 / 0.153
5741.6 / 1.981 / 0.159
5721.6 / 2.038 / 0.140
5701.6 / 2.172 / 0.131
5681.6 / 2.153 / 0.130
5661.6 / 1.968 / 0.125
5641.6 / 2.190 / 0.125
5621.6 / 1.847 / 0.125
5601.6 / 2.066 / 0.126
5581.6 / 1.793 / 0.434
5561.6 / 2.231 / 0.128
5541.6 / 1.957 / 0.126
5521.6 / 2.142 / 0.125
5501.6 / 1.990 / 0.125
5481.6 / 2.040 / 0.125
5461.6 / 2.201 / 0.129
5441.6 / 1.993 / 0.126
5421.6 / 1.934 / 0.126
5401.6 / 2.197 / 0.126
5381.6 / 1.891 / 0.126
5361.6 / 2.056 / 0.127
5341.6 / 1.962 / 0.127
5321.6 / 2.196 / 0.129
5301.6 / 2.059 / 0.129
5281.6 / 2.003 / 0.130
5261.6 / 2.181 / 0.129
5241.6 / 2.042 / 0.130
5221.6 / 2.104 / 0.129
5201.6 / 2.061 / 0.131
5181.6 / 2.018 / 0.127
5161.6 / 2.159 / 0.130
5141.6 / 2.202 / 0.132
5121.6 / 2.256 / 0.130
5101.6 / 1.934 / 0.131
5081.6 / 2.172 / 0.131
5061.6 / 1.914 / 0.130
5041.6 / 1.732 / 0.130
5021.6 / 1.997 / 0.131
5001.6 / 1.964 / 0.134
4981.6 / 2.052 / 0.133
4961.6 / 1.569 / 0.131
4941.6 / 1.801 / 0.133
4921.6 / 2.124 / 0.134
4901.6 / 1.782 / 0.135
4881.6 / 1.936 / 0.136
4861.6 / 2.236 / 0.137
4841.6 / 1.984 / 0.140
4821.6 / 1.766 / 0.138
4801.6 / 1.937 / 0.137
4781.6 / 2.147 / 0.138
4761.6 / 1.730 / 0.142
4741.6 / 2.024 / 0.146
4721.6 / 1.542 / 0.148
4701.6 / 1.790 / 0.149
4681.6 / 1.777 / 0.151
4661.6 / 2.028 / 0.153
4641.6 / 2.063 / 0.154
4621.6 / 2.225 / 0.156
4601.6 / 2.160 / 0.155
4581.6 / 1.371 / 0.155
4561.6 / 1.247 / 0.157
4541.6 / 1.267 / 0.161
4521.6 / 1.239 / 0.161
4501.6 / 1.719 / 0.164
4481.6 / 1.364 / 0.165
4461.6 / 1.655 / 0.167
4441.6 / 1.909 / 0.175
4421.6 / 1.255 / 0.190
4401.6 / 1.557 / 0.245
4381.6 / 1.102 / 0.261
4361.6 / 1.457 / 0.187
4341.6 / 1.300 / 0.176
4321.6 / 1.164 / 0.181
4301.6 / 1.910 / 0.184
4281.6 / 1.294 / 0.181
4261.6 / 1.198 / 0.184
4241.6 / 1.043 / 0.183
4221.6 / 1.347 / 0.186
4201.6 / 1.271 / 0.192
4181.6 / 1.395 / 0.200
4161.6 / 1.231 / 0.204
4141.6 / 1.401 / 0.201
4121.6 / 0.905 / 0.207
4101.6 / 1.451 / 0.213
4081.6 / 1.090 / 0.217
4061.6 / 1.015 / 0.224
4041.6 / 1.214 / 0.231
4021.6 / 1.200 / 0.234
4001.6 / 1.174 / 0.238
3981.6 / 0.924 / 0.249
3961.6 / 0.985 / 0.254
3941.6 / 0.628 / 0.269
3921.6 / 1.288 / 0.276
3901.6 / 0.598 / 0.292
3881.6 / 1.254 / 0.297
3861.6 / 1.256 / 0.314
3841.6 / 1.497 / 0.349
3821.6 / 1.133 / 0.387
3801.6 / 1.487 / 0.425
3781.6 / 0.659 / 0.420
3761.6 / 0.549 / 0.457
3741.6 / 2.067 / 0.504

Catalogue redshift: 0.151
